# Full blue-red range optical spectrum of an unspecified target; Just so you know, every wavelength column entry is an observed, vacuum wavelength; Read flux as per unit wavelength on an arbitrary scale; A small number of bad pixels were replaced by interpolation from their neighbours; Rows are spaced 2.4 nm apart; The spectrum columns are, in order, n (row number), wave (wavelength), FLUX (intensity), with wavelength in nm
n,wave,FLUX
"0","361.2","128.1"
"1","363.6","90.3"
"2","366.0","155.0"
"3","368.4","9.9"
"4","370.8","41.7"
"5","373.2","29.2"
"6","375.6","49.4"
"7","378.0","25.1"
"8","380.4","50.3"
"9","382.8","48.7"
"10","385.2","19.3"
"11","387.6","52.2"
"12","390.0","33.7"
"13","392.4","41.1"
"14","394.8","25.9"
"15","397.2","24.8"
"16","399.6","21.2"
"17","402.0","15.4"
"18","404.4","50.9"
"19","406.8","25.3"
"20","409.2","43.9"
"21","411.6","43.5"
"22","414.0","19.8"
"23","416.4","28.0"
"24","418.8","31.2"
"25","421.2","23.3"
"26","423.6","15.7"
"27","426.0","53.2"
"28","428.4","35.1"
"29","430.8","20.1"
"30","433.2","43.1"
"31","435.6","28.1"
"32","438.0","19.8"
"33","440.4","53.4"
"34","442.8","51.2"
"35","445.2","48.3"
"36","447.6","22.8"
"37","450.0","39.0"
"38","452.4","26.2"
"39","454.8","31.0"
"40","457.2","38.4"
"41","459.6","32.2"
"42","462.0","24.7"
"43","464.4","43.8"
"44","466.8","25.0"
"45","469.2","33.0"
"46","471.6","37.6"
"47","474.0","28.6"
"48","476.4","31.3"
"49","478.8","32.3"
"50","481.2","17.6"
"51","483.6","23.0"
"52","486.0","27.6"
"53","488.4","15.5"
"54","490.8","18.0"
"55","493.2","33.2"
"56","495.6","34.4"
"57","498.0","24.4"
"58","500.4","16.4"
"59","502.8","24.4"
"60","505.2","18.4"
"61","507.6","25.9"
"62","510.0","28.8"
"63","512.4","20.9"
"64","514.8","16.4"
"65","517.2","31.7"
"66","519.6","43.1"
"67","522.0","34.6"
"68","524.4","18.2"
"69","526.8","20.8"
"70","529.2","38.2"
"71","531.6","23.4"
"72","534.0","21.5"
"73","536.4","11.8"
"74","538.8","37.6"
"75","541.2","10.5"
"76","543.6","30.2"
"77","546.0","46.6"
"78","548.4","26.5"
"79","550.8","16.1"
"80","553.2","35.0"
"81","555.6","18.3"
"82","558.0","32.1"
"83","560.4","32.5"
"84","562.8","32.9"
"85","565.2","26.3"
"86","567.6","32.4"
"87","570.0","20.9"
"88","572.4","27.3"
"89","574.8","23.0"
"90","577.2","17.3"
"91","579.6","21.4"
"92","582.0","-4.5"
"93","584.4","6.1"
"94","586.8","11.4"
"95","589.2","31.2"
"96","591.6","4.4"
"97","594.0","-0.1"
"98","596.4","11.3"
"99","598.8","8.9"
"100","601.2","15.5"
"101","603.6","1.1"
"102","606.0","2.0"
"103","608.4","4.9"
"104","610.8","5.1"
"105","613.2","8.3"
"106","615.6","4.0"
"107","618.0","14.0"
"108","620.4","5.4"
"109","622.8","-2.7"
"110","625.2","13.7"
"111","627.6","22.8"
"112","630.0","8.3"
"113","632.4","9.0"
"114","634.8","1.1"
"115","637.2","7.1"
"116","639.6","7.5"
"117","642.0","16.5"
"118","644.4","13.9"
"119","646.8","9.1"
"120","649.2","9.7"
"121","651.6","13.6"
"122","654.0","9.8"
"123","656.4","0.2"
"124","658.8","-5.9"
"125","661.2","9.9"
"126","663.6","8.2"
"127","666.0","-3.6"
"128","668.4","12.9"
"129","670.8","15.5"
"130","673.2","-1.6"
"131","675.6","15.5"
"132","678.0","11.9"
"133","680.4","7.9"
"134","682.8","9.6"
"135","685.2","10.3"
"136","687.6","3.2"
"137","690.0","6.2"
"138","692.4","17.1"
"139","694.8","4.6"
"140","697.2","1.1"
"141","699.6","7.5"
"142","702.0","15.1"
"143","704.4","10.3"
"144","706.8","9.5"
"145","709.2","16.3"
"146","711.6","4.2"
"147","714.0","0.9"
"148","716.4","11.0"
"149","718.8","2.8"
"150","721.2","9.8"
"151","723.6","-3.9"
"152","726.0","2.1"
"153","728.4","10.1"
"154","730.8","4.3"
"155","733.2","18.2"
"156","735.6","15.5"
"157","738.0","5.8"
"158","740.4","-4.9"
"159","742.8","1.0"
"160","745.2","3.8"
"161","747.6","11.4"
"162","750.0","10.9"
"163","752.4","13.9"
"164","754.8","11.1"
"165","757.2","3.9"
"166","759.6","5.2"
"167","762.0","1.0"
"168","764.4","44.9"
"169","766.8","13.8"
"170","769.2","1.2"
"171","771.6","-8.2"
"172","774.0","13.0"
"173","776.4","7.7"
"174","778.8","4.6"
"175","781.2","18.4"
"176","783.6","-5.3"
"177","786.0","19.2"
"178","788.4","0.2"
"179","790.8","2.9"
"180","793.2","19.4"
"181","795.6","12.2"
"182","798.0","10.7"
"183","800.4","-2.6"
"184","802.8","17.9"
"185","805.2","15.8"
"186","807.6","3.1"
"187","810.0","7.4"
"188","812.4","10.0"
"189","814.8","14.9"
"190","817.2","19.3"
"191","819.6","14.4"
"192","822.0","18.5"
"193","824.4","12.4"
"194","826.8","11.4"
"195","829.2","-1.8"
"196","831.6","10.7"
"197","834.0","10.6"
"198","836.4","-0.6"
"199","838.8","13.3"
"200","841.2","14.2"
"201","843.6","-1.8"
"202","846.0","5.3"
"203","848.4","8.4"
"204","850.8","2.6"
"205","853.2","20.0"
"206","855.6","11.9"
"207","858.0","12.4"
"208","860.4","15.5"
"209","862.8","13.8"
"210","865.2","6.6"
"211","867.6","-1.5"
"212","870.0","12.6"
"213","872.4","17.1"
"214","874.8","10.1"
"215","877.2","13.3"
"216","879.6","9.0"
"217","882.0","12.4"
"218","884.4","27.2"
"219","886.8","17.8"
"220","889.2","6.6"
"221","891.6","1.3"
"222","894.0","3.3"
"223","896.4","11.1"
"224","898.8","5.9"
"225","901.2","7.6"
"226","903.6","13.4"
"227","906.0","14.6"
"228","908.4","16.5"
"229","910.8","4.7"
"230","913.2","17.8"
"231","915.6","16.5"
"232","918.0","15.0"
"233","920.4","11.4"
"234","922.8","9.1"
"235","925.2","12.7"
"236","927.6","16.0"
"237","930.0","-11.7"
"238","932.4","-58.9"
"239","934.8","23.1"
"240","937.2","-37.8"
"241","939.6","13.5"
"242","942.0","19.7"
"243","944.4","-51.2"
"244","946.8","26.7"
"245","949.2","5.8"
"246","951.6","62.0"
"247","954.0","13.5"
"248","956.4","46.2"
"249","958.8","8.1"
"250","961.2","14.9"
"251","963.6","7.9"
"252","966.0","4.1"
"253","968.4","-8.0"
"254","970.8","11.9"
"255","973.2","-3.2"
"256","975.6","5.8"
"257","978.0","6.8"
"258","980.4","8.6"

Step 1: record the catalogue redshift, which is 1.05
